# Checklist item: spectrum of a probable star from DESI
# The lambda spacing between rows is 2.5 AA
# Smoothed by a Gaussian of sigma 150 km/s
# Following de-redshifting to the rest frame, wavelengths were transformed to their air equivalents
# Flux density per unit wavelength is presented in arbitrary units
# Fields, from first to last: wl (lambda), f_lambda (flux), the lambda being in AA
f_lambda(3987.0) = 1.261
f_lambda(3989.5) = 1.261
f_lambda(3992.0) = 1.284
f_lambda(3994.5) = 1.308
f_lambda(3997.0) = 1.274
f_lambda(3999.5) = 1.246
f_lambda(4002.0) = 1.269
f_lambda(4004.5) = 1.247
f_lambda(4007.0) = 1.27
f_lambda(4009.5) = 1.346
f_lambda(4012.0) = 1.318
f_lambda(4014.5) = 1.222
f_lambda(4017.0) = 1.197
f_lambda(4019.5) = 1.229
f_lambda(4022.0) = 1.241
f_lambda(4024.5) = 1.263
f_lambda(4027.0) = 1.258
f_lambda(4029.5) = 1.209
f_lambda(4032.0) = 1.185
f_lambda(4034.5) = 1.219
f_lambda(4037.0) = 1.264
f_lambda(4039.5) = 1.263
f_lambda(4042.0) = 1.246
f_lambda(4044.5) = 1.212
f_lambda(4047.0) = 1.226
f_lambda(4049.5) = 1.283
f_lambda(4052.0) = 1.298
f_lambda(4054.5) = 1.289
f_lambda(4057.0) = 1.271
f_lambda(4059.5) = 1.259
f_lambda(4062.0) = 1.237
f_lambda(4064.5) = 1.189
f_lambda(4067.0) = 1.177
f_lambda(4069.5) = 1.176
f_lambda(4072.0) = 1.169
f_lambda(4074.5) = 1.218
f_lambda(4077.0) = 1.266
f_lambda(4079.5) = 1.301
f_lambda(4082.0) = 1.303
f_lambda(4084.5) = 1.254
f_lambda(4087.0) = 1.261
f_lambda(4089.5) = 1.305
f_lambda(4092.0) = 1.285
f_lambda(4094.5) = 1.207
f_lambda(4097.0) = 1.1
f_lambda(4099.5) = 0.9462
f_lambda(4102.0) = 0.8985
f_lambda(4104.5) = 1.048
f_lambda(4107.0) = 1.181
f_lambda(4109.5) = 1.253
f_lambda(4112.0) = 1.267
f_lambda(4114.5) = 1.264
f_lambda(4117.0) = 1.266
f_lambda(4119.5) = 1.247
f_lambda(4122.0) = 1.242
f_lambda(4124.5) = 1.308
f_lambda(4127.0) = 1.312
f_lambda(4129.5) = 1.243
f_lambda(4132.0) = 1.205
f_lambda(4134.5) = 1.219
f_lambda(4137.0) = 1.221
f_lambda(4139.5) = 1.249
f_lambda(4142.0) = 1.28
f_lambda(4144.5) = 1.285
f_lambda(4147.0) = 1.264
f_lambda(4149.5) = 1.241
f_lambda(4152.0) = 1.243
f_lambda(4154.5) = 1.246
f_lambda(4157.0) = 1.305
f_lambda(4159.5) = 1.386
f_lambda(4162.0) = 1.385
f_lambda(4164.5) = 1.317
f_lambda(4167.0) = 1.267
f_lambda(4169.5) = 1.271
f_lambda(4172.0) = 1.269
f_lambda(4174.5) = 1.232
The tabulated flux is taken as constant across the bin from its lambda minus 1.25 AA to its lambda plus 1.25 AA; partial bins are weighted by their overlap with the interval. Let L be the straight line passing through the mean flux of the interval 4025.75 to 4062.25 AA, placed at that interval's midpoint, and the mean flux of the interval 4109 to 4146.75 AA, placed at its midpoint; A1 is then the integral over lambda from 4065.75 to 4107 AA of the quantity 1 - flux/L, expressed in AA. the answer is 2.3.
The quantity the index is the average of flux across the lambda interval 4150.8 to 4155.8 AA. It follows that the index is 1.25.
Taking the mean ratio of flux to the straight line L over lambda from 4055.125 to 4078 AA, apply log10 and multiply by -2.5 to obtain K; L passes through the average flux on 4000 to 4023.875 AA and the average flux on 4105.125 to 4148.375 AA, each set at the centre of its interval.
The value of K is 0.031 mag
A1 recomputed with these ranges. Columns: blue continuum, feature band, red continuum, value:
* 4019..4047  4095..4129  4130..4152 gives 1.7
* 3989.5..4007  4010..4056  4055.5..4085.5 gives 0.2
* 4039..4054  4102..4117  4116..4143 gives 0.9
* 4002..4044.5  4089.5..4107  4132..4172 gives 2.2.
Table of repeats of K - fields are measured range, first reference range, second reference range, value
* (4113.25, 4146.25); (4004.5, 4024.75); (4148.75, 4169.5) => 0.03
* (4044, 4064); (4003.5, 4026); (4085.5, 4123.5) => -0.03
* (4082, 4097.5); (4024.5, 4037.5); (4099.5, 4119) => -0.06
